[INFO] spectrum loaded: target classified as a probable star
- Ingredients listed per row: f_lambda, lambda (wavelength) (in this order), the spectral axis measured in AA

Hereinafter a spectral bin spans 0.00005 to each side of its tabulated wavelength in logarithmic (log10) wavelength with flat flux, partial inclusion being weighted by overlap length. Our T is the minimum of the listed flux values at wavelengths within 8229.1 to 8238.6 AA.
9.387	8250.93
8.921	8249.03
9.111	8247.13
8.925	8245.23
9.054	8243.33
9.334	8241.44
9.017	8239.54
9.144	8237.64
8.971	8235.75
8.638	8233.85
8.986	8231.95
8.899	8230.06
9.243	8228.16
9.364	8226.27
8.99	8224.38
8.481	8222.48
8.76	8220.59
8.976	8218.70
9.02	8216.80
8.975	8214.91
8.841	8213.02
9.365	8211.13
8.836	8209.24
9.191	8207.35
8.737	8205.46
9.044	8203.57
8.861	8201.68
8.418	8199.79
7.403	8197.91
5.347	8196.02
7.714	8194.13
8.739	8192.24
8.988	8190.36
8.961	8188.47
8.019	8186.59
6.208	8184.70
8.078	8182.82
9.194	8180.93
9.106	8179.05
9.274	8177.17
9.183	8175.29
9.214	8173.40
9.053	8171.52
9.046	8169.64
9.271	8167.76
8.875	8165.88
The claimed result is 8.638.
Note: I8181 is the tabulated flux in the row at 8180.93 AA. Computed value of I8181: 9.194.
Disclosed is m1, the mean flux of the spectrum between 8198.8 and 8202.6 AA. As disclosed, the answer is 8.63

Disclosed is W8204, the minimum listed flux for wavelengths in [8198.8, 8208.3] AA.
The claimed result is 8.418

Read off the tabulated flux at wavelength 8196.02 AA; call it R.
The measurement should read 5.347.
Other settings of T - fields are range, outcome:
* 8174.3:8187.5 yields 6.208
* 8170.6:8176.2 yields 9.053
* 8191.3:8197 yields 5.347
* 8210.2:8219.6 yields 8.841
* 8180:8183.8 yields 8.078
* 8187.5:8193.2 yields 8.739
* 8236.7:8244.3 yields 9.017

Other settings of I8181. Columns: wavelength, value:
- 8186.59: 8.019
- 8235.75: 8.971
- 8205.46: 8.737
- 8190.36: 8.988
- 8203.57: 9.044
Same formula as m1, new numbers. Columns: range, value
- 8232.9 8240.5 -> 8.94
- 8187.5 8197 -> 7.95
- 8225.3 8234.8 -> 9.03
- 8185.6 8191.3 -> 8.64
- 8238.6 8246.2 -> 9.09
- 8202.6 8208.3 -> 8.99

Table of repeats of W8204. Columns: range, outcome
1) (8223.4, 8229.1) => 8.99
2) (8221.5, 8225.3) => 8.481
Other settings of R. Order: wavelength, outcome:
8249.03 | 8.921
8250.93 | 9.387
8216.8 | 9.02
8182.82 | 8.078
